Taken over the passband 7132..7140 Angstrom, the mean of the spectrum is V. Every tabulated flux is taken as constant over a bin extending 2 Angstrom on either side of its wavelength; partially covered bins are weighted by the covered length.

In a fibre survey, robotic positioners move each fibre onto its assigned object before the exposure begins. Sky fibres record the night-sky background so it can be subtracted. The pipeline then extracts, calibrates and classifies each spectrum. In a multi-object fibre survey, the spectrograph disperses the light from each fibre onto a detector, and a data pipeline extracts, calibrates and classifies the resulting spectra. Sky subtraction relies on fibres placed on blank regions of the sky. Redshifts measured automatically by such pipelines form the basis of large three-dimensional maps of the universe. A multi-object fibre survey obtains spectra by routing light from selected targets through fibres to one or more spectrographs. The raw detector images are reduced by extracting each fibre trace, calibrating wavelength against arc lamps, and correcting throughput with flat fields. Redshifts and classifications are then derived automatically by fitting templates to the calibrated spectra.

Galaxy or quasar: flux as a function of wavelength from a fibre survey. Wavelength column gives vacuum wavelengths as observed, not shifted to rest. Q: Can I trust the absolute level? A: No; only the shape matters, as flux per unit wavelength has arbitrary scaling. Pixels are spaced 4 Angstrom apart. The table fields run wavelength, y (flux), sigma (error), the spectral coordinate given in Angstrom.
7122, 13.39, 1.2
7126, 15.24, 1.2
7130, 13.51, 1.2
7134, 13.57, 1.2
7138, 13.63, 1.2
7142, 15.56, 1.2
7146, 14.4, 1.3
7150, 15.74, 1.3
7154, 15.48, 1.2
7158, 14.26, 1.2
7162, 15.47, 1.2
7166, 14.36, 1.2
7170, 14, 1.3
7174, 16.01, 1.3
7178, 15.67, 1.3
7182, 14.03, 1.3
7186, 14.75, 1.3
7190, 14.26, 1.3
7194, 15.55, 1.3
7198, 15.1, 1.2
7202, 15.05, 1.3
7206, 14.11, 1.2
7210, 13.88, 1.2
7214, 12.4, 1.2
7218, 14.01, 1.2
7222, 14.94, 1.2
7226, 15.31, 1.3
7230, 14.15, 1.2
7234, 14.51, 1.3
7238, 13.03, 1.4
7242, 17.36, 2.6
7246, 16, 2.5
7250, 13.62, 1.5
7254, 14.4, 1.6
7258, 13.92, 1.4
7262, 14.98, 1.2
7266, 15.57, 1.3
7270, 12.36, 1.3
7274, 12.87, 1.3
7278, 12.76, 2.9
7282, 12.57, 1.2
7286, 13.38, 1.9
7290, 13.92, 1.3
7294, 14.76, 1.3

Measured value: 13.6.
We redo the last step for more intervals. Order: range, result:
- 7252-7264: 14.4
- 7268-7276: 12.6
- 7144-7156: 15.2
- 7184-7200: 14.9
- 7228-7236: 14.3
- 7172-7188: 15.1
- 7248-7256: 14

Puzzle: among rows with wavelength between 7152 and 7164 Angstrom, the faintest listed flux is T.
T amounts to 14.26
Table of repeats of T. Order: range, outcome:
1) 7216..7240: 13.03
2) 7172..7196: 14.03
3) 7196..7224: 12.4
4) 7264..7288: 12.36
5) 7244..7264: 13.62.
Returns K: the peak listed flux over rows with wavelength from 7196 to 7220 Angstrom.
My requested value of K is 15.1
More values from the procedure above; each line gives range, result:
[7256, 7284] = 15.57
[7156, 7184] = 16.01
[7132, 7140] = 13.63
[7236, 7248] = 17.36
